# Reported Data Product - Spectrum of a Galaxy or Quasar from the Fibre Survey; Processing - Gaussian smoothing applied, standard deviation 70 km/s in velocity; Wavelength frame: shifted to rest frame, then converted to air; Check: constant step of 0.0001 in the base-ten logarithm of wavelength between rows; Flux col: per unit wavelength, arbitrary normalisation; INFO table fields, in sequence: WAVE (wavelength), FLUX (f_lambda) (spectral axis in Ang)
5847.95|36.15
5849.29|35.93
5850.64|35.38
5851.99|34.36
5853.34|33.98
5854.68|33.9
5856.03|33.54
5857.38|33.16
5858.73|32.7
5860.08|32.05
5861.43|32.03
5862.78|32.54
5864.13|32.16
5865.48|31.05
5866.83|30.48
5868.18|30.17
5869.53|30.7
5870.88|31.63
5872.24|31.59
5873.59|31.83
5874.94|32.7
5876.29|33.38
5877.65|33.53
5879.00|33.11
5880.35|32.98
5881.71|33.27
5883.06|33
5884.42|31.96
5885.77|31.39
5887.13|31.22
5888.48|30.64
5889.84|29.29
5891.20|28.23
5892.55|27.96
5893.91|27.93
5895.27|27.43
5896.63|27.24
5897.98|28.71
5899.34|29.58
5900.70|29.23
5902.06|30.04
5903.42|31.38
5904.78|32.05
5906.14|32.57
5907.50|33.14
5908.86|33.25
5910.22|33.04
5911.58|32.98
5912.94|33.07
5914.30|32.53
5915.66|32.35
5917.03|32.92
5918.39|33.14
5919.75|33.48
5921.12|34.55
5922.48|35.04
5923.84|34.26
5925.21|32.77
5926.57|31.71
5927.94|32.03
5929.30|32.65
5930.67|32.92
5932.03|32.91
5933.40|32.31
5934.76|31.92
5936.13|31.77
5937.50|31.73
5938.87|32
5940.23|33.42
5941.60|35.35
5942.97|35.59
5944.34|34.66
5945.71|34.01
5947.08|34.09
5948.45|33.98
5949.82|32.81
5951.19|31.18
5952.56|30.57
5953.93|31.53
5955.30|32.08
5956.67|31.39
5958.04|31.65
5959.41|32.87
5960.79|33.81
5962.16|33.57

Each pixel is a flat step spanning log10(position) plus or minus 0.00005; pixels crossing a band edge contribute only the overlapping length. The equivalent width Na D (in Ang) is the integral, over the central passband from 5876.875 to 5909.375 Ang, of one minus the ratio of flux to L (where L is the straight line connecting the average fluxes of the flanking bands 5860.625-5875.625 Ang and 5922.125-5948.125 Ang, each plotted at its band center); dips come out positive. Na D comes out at 1.4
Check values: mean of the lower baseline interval 31.5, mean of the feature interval 30.8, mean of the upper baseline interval 33.2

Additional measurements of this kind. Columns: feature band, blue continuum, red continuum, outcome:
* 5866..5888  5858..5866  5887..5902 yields -1.1 Ang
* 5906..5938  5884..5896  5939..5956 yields -1.3 Ang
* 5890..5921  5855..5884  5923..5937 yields 1.3 Ang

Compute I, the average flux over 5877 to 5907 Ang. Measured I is 30.6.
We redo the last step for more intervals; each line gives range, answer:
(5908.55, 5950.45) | 33.2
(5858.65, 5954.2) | 32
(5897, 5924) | 32.3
